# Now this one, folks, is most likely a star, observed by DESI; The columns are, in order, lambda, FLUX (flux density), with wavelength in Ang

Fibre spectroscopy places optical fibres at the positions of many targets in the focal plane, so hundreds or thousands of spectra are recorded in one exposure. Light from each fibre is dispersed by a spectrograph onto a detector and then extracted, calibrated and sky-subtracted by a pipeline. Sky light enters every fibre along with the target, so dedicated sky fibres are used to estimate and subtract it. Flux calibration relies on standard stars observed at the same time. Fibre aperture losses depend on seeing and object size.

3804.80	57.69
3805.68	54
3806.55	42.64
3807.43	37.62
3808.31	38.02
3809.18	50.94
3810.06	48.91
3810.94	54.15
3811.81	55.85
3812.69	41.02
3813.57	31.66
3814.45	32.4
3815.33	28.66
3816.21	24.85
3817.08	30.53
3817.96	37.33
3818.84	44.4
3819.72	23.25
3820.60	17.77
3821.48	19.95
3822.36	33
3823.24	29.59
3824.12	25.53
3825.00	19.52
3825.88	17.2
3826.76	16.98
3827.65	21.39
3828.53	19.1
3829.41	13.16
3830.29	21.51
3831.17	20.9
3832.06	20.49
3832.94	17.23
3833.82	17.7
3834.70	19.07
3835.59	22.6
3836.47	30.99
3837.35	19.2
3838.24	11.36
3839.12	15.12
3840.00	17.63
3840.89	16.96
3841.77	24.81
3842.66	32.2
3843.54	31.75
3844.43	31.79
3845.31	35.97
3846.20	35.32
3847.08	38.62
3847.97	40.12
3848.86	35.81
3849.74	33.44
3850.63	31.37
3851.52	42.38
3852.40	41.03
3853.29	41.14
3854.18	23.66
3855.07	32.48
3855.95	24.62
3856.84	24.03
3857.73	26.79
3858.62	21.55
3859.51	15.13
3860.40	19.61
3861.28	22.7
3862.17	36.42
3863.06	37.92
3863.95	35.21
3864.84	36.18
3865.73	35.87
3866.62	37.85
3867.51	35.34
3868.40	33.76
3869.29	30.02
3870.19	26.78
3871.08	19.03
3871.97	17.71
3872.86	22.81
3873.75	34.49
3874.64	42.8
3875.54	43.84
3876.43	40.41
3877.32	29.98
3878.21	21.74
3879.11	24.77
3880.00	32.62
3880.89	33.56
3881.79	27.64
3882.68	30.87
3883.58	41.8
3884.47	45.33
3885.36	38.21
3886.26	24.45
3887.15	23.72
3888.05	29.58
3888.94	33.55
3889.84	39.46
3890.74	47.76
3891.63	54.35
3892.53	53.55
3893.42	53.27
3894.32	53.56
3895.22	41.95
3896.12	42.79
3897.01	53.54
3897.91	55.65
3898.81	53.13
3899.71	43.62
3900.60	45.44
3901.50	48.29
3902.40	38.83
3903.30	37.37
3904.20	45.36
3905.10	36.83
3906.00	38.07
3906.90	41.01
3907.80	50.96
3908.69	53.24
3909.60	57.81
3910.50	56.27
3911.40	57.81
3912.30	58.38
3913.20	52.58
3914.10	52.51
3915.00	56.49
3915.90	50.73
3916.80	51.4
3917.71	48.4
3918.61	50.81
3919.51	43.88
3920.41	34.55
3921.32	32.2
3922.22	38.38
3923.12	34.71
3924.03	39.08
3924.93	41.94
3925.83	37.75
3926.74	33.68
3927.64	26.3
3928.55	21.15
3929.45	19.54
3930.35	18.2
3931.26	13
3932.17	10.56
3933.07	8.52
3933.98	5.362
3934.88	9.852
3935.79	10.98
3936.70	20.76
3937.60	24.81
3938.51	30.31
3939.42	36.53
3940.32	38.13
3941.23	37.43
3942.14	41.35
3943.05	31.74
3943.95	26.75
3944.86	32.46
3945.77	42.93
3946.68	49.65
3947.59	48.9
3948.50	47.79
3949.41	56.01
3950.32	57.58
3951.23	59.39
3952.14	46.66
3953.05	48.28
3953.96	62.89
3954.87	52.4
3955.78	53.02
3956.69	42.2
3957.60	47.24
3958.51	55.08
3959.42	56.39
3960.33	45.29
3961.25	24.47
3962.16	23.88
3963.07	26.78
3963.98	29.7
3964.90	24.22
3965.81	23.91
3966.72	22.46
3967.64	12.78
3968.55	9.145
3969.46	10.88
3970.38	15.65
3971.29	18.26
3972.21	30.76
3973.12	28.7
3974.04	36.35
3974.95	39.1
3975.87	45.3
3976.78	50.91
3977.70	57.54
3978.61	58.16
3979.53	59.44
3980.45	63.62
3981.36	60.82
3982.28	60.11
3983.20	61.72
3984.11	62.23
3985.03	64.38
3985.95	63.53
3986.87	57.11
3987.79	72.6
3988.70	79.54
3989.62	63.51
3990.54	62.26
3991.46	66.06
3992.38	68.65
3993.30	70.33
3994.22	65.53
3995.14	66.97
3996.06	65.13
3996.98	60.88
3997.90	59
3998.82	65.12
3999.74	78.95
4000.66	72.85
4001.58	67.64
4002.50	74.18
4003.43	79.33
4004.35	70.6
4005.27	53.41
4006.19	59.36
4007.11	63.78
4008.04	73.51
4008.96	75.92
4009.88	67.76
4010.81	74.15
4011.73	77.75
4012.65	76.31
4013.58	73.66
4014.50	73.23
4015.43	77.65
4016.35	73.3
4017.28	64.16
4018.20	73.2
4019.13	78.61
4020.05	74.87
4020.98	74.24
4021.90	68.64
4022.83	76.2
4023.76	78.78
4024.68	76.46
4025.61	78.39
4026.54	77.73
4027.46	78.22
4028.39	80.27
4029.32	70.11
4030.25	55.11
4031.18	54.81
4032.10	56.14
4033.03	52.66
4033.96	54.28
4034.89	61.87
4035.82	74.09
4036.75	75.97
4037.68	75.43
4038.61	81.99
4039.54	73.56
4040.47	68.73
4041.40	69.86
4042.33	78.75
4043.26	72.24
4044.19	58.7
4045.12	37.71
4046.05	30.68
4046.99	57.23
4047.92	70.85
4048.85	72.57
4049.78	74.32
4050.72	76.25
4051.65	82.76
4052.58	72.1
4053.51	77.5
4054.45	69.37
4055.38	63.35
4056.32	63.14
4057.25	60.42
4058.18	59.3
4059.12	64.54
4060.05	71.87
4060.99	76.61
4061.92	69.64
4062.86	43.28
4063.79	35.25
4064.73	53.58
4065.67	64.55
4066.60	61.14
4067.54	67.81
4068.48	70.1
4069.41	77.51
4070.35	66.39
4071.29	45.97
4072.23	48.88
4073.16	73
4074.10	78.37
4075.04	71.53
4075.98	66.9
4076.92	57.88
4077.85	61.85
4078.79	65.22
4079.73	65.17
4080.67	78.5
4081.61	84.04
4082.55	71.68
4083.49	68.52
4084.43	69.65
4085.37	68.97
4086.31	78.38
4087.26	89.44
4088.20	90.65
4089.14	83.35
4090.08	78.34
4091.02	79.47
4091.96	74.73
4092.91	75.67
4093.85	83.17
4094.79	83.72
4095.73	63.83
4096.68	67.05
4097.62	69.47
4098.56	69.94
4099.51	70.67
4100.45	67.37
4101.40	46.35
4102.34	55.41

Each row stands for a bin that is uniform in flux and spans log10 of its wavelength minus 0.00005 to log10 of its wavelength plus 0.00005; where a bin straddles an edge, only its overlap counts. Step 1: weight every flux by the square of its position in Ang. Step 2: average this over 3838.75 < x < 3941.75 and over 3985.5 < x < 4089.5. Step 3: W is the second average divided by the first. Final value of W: 2.1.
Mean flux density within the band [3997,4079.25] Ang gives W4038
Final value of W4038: 67.7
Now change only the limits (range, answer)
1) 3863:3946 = 36.9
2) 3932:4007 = 46.7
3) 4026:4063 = 66.8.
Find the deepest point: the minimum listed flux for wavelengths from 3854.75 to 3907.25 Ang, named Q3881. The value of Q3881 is 15.13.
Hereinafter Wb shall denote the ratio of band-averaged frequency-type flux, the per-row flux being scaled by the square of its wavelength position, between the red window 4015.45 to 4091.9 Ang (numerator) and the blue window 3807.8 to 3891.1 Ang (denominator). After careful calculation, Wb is 2.5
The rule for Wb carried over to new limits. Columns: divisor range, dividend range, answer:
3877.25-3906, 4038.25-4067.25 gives 1.75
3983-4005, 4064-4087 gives 1.04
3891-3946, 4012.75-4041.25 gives 1.93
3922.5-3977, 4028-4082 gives 2.08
